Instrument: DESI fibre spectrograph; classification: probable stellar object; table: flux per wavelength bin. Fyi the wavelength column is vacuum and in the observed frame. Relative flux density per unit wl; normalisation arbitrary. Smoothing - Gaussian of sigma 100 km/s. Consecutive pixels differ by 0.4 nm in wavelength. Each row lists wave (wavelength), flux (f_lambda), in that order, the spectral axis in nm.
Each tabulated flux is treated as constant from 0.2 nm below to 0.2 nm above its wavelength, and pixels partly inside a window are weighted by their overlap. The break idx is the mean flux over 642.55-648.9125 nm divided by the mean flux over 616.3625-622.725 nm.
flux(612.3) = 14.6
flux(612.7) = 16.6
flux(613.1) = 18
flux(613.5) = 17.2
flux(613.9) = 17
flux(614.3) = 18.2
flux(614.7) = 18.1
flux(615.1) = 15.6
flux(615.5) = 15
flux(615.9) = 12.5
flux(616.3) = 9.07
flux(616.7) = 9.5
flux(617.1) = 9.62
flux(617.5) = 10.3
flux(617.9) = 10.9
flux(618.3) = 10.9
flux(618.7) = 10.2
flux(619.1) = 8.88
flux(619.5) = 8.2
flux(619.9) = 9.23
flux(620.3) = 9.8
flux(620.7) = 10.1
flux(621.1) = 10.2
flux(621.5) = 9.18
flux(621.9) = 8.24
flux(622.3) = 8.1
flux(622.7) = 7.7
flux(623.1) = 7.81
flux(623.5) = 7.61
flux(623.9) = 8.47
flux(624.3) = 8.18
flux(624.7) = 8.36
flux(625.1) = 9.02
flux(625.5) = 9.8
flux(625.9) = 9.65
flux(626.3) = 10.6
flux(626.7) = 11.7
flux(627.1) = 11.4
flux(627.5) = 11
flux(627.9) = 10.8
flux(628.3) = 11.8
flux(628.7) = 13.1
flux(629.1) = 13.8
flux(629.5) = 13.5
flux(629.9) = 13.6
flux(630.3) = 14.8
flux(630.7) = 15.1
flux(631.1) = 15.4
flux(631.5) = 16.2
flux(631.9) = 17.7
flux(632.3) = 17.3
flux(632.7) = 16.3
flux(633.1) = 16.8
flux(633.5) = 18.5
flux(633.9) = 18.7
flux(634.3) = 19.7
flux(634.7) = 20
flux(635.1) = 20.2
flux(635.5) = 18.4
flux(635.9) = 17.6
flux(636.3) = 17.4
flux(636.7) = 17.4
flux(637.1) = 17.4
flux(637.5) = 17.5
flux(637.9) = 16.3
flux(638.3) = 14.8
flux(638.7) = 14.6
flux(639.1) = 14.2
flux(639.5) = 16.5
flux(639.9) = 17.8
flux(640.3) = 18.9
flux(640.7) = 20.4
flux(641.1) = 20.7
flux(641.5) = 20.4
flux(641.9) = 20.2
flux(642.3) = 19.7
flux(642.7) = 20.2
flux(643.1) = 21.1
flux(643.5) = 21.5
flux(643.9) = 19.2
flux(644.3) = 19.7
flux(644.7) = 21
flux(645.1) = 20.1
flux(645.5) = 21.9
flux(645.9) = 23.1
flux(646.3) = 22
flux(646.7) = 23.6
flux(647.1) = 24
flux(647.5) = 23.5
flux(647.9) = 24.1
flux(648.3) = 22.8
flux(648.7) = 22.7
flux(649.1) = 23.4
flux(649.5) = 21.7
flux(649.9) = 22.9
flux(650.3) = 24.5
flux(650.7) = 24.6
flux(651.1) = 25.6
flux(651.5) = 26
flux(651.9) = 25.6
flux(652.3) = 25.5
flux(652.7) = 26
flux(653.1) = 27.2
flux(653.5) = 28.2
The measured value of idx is 2.31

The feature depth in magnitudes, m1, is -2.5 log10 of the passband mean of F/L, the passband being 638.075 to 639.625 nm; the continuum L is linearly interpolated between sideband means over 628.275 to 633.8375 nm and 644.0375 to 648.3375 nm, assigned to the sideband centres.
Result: 0.258 mag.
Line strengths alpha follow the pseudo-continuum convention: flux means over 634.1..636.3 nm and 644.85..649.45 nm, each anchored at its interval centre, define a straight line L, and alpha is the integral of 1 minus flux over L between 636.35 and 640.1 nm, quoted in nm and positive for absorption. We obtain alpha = 0.68 nm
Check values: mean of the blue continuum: 19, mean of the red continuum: 22.8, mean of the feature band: 16.3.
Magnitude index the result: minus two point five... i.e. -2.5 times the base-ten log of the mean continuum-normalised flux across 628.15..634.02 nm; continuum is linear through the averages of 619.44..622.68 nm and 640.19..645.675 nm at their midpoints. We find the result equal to -0.09 mag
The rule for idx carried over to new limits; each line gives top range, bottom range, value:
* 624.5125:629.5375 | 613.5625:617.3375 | 0.79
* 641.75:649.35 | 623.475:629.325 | 2.09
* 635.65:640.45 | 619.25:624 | 1.91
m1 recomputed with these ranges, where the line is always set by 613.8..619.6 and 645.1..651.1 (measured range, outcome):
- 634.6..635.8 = -0.04 mag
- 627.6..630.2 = 0.28 mag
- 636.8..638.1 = 0.14 mag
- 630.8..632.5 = 0.06 mag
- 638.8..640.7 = 0.19 mag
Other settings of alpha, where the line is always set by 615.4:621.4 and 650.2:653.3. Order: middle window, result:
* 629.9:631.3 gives 0.09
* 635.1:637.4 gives 0.07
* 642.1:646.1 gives 0.25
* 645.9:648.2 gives 0.01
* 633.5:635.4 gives -0.20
